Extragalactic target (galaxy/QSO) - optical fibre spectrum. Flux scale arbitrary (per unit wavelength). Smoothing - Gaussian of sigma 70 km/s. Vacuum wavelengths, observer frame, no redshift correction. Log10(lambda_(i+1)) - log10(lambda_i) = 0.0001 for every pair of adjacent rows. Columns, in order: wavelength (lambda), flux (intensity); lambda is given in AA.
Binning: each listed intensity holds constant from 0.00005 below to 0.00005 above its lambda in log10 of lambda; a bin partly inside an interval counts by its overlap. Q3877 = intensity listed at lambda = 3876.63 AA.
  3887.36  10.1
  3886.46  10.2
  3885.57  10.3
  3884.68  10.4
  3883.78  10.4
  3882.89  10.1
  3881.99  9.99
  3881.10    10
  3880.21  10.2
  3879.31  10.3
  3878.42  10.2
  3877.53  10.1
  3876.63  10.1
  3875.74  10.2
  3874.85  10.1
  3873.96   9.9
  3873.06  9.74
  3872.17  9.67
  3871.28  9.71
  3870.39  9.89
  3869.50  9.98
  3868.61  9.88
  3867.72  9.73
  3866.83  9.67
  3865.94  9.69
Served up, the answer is 10.1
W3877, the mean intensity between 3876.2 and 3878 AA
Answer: 10.1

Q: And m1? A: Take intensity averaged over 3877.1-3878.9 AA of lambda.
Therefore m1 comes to 10.2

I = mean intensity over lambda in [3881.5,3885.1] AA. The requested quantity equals 10.2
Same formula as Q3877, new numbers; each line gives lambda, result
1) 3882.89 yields 10.1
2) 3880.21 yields 10.2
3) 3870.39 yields 9.89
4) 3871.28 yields 9.71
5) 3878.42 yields 10.2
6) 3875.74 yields 10.2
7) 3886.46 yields 10.2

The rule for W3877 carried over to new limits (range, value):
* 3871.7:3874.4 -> 9.75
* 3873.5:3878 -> 10.1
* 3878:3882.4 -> 10.1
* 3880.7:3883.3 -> 10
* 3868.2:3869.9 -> 9.93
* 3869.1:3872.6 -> 9.82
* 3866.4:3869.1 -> 9.77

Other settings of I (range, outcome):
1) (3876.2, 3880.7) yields 10.2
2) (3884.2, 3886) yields 10.3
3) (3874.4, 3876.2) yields 10.2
